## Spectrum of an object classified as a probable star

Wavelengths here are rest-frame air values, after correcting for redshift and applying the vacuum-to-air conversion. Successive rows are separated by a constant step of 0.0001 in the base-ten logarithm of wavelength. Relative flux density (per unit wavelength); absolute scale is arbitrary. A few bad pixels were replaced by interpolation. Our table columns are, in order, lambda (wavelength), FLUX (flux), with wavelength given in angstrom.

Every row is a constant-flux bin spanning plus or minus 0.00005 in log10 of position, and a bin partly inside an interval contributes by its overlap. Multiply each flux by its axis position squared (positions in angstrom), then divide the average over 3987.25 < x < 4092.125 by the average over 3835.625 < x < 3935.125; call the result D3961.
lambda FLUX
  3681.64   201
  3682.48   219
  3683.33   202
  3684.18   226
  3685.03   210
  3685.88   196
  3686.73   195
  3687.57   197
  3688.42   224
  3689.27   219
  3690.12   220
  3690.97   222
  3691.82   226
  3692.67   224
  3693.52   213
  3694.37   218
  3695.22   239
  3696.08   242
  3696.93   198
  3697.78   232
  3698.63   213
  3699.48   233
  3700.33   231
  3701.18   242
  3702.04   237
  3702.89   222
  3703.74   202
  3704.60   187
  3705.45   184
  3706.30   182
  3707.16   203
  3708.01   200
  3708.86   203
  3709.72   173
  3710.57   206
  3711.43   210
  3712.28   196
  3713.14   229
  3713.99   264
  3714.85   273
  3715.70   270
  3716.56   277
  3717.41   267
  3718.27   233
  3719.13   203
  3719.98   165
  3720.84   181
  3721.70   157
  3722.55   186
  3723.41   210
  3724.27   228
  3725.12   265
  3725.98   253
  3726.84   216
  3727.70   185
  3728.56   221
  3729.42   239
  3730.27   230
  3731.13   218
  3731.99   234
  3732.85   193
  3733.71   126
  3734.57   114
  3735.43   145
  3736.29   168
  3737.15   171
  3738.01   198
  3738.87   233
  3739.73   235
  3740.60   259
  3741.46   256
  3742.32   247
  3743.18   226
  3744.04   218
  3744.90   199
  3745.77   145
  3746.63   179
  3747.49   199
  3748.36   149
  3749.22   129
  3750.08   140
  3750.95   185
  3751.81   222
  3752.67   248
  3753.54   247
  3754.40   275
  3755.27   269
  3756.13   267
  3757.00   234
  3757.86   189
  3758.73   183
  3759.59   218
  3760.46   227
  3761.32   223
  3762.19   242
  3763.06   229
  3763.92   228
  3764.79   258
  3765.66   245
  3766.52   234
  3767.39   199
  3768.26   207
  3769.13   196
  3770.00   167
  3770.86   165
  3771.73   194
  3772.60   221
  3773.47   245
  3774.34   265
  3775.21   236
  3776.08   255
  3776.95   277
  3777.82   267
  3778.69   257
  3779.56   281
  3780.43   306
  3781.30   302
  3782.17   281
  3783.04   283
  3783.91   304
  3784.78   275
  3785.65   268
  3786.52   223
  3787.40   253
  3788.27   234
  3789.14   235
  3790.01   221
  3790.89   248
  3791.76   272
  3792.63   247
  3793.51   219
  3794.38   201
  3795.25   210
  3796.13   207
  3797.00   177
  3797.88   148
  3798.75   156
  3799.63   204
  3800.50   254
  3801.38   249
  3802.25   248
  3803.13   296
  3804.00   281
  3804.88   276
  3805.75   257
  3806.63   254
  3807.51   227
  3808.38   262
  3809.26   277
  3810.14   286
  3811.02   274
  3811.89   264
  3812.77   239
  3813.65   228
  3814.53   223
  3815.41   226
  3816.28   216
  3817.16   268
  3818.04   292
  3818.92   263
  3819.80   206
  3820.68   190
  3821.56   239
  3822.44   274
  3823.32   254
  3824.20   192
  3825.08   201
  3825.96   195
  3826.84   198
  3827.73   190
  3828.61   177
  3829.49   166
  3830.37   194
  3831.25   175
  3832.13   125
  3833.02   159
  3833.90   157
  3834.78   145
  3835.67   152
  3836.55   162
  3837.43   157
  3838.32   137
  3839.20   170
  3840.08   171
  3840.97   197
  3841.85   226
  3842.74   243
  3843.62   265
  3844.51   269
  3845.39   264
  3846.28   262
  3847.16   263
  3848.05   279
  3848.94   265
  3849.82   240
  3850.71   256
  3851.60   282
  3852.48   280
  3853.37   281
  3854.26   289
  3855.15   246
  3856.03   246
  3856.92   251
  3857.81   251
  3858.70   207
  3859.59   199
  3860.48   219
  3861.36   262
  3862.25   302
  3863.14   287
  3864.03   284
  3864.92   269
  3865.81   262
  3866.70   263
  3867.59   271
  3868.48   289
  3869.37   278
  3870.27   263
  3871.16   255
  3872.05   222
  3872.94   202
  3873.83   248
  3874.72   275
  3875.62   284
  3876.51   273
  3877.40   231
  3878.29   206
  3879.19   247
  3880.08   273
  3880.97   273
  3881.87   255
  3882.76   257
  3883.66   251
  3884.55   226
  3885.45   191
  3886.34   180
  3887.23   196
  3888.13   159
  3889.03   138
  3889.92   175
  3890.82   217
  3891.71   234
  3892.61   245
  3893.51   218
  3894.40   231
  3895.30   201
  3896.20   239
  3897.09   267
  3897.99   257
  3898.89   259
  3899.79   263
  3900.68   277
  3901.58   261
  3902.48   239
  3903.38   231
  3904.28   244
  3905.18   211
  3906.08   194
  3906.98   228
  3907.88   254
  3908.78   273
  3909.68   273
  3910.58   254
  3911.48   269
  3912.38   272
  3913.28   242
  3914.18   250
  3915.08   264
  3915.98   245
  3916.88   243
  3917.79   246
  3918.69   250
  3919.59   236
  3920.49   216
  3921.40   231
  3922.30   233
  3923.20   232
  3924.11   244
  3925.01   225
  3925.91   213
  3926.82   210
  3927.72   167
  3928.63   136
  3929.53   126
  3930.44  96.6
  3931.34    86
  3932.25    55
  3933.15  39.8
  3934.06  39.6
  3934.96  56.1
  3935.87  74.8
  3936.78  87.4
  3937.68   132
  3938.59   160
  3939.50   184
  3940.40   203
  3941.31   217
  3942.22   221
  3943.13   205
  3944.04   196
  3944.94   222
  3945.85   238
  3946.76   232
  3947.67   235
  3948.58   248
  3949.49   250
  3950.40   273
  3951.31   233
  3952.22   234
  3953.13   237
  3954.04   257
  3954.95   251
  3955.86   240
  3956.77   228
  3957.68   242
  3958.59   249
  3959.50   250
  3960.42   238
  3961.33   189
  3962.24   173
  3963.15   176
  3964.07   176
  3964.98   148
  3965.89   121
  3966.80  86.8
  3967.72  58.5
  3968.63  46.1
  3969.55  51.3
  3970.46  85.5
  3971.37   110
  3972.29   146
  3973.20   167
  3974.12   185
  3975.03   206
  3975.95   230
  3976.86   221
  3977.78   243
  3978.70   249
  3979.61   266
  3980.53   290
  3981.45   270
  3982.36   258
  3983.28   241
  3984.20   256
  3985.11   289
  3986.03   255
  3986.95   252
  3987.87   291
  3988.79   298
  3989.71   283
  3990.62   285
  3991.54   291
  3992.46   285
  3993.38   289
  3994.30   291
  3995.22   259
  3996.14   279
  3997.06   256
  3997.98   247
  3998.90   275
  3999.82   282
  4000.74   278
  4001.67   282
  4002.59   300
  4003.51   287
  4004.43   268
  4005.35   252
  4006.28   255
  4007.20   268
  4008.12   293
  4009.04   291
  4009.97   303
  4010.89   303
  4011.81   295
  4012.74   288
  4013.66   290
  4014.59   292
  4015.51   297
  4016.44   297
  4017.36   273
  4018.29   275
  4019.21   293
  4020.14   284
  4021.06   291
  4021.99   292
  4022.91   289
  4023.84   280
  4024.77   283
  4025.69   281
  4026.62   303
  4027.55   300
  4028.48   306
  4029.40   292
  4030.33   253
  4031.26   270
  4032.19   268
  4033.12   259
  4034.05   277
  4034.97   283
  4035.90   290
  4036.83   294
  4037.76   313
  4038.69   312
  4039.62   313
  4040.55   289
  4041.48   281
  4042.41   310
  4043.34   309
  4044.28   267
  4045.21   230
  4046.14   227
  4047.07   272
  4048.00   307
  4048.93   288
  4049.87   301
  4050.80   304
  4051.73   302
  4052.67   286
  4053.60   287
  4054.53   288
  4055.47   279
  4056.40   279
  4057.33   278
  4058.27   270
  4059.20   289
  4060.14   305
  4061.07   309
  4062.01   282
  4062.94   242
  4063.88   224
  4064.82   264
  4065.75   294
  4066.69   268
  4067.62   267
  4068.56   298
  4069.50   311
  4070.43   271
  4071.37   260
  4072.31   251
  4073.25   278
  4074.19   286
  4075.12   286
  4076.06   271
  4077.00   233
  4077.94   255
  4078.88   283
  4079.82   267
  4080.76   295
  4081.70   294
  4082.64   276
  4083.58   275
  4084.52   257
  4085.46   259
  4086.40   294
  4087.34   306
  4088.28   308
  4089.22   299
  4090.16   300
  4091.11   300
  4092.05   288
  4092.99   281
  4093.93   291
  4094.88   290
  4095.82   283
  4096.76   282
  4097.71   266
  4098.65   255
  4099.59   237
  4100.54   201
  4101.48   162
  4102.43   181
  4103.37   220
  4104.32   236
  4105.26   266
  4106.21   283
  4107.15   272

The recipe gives 1.3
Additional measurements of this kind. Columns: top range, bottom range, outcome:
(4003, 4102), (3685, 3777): 1.54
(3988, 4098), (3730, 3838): 1.45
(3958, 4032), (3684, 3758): 1.35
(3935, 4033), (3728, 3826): 1.16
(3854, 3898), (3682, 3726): 1.21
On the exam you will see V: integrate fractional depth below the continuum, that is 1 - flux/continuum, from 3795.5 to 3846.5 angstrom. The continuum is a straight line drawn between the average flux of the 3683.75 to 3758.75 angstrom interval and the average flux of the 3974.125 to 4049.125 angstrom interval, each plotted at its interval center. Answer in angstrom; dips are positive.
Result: 3.58 angstrom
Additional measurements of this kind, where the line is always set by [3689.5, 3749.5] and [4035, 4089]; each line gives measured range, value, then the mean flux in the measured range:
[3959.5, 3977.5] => 7.59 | 152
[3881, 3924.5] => 2.36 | 235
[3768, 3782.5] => -1.31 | 243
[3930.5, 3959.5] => 7.88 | 188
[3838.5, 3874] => -1.79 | 251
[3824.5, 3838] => 3.68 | 170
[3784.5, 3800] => 0.28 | 222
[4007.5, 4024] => -1.12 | 290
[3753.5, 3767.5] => -0.92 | 234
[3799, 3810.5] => -1.46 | 257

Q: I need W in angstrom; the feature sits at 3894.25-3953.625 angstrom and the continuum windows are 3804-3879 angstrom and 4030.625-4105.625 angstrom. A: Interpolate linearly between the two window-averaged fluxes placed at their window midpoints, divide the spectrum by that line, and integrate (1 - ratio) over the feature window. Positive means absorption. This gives 9.4 angstrom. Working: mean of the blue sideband 235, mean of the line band 210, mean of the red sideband 275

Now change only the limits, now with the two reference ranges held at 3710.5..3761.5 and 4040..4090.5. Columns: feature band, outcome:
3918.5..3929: 1.46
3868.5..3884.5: -0.78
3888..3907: 1.36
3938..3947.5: 1.76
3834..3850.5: 1.41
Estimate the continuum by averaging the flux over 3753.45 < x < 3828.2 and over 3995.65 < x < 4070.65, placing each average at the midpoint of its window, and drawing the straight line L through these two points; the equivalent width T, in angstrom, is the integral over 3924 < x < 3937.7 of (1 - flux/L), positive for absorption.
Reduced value 7.4 angstrom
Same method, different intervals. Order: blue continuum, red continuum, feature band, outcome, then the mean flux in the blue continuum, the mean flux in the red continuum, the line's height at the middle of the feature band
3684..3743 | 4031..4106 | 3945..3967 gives 3.2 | 214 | 275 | 256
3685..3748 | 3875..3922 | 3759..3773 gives 0.2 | 212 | 238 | 219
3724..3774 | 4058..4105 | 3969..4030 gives -1.7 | 211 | 270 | 255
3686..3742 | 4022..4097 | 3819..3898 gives 4.6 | 214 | 282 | 242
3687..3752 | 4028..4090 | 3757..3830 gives -3.3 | 210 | 281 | 225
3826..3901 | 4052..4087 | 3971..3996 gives 0.8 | 230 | 276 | 257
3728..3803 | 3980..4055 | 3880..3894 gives 1.9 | 223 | 283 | 252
